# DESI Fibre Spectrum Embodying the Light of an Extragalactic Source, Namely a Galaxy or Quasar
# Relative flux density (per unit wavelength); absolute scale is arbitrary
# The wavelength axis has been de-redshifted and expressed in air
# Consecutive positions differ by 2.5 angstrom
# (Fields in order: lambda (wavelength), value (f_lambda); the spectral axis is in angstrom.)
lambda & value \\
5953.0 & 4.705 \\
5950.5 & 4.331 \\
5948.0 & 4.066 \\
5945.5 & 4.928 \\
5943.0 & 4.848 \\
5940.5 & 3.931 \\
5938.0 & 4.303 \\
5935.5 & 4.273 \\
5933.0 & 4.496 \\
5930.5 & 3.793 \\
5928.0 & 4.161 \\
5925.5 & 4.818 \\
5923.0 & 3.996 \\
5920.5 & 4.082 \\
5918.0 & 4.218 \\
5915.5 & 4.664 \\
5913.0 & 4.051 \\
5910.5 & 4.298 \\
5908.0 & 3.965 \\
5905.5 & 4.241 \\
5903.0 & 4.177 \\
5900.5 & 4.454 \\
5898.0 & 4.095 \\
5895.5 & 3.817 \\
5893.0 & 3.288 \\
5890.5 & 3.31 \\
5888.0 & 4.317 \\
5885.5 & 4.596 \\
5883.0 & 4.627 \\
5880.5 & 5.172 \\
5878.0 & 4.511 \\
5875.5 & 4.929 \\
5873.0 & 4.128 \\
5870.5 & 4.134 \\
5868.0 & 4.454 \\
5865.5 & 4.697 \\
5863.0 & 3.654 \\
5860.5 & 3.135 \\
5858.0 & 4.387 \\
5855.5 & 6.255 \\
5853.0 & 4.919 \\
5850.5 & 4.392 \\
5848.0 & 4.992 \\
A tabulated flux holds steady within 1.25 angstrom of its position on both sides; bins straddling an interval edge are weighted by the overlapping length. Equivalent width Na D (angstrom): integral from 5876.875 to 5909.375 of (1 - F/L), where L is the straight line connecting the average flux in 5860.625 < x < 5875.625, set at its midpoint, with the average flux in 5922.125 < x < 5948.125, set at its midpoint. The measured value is 0.4 angstrom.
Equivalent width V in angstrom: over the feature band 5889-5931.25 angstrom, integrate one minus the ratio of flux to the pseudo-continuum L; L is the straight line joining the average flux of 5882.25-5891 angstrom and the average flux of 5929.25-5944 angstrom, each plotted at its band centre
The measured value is 1.7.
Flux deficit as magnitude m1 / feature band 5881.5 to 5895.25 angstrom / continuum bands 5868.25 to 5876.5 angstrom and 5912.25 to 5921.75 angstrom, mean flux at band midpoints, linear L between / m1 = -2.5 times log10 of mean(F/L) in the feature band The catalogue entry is 0.08 mag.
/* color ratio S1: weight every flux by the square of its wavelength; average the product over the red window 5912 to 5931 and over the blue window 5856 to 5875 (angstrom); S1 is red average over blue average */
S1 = 1.0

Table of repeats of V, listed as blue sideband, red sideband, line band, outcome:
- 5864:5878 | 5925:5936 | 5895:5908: 0.6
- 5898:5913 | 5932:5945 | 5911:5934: 0.3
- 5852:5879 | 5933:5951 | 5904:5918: 0.6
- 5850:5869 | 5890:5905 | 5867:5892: -1.3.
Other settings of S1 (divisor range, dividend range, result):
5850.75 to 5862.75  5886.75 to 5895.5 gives 0.81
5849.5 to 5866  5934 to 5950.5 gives 1.01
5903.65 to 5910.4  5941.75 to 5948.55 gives 1.14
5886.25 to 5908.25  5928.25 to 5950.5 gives 1.10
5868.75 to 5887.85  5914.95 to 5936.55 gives 0.95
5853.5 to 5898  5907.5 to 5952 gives 1.01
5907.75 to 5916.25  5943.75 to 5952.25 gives 1.07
